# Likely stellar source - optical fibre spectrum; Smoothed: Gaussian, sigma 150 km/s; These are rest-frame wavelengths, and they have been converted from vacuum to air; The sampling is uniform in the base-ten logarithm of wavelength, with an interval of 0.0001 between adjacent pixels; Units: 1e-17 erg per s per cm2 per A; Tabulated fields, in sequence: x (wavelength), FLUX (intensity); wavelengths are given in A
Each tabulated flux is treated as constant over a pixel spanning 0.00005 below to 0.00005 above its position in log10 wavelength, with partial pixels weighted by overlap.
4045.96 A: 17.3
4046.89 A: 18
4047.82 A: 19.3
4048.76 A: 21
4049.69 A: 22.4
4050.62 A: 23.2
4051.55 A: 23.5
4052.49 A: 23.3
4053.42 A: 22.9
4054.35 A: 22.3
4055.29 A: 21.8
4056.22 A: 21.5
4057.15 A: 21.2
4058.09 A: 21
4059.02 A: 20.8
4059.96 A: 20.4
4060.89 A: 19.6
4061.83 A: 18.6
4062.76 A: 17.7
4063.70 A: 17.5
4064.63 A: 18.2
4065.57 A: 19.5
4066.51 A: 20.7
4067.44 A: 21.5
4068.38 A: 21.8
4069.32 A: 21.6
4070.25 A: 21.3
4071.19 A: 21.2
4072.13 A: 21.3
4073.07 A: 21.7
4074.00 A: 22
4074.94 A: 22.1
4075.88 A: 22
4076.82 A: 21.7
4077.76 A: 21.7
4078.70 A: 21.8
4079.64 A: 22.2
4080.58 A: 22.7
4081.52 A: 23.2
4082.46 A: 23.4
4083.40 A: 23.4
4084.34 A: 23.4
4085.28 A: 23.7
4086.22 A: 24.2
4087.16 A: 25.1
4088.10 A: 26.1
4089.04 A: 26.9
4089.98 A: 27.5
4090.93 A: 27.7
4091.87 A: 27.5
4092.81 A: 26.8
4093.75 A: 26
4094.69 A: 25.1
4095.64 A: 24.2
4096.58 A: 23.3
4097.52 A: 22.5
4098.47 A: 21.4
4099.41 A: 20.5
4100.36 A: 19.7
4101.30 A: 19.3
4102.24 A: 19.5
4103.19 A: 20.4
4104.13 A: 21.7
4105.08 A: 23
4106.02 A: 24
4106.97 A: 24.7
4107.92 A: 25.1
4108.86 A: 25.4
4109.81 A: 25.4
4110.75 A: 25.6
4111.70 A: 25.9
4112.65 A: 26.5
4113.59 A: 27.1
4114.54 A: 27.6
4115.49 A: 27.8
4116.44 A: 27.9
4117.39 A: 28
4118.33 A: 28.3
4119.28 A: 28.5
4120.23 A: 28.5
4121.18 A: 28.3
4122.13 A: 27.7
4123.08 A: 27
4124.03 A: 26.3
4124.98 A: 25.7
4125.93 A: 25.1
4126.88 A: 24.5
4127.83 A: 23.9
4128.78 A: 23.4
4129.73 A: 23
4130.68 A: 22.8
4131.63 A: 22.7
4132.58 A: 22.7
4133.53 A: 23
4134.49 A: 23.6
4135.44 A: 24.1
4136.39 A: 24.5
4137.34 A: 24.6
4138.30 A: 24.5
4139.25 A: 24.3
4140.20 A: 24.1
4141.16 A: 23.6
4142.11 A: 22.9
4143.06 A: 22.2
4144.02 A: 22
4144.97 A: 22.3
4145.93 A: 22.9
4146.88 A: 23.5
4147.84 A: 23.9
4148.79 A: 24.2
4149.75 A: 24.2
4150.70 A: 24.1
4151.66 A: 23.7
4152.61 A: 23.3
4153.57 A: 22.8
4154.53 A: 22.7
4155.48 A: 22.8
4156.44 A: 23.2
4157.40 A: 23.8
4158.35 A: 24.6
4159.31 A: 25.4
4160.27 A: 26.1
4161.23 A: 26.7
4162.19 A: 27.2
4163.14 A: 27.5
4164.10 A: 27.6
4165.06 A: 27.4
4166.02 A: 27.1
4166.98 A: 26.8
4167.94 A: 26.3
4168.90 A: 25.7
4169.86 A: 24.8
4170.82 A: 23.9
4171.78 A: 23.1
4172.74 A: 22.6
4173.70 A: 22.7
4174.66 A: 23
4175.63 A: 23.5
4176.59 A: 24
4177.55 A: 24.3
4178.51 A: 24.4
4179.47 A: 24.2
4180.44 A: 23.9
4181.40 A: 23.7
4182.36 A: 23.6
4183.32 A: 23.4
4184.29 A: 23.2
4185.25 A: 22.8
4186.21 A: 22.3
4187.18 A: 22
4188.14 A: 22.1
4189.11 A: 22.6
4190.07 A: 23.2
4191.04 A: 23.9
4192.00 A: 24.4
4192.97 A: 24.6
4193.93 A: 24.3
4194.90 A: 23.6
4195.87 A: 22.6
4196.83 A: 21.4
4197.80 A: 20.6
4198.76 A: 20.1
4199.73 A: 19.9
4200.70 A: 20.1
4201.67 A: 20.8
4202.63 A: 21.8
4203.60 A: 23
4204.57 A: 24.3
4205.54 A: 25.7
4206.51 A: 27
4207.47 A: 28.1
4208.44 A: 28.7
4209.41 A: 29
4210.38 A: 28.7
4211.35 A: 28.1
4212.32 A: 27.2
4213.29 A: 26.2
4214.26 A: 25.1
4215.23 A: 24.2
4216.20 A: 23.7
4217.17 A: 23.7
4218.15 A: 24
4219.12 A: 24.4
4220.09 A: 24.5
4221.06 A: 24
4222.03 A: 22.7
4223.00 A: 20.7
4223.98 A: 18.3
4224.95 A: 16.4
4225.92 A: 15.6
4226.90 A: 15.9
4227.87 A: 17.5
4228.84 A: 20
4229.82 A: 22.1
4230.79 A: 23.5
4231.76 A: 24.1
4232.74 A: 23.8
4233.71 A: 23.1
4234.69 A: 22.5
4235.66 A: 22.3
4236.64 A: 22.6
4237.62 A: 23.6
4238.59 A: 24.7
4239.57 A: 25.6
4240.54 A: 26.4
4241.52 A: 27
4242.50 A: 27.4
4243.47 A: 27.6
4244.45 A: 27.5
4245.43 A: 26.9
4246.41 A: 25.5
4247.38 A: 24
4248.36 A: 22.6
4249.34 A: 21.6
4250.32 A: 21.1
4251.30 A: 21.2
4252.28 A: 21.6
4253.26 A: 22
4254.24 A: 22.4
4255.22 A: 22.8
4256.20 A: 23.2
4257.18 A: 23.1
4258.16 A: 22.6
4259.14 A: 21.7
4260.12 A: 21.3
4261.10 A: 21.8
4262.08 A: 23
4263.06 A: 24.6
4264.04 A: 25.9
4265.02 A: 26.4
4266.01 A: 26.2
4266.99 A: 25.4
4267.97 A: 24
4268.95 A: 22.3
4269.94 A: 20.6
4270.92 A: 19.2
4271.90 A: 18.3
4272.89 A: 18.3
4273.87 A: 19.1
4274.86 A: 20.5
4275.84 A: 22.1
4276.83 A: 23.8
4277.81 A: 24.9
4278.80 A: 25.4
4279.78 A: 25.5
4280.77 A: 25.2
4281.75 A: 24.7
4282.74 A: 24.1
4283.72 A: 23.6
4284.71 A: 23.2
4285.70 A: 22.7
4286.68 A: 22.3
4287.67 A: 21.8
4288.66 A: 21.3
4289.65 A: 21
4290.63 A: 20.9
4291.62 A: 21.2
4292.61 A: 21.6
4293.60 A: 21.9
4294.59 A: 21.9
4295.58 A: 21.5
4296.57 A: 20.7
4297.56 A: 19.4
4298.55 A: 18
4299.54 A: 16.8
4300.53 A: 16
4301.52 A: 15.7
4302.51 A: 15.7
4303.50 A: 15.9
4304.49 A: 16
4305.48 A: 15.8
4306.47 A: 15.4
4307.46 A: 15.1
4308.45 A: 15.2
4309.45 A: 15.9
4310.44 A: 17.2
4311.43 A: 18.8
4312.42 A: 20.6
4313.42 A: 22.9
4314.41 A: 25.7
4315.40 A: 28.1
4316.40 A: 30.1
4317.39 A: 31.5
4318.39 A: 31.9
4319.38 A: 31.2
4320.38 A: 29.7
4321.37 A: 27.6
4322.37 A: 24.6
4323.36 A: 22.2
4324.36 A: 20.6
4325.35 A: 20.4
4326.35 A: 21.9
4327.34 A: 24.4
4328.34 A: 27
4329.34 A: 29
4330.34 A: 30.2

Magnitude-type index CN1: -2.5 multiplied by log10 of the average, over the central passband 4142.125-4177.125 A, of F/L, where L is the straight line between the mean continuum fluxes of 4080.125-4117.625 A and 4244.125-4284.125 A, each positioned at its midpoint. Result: -0.02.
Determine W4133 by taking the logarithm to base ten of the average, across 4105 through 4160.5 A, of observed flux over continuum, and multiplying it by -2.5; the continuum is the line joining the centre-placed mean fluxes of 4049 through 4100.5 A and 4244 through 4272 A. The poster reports -0.09 mag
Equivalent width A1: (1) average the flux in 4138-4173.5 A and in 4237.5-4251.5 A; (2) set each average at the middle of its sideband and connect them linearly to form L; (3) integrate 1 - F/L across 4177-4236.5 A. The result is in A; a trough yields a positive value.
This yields 3.8 A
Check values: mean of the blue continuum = 24.4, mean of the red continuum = 25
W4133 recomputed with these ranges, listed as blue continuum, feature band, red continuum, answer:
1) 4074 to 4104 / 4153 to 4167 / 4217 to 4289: -0.10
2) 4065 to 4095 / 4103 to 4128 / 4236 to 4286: -0.12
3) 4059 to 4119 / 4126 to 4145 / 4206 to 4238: -0.01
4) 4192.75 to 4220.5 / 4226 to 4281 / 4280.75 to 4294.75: 0.01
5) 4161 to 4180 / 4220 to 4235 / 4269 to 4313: 0.10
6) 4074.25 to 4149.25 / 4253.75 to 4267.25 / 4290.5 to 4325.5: -0.08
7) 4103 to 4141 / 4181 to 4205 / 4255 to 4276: 0.06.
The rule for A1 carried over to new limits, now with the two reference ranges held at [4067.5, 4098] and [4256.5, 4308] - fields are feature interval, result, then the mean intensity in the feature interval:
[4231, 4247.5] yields -2.4 A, 25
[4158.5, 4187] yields -2.7 A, 24.7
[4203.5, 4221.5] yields -3.1 A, 25.8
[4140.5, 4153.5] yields -0.3 A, 23.3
